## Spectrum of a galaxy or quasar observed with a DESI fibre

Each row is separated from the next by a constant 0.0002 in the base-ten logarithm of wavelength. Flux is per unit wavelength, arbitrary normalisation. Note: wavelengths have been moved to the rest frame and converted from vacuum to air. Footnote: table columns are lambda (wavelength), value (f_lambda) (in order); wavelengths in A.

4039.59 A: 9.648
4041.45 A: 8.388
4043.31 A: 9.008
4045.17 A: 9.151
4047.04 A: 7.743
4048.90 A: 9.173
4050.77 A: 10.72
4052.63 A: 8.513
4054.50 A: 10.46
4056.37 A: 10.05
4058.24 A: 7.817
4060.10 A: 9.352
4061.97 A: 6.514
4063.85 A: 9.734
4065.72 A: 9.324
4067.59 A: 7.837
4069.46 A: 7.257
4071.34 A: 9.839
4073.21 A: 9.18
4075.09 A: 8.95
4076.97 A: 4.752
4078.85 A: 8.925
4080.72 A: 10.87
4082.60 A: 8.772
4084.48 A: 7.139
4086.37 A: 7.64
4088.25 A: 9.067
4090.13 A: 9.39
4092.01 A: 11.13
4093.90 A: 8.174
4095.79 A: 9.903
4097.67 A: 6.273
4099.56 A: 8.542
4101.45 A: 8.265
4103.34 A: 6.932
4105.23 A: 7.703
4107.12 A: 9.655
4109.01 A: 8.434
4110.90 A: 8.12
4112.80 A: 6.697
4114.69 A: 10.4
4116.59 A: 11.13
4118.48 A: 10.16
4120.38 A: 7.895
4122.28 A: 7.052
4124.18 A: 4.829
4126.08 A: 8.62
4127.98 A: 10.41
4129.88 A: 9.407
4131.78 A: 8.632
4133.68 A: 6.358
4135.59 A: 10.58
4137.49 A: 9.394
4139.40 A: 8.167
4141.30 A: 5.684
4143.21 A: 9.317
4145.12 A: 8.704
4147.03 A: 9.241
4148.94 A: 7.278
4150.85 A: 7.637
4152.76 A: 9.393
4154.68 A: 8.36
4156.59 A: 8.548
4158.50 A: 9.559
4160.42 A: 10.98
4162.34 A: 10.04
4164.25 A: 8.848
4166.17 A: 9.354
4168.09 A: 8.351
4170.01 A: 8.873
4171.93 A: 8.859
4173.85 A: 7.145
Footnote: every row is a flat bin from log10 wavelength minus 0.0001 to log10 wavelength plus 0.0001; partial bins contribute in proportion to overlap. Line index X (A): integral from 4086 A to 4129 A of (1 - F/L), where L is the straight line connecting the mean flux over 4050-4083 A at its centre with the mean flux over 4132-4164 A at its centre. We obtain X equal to 1.0 A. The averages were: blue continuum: 8.82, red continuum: 8.71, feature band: 8.55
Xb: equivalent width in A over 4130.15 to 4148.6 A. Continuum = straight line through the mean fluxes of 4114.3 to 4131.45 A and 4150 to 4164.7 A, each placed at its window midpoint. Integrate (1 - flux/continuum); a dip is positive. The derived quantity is 1.1 A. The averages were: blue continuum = 8.82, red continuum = 9.19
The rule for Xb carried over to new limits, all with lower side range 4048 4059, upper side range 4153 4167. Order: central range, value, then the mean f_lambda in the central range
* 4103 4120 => 1.1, 8.84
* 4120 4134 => 2.1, 7.97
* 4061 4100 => 3.8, 8.53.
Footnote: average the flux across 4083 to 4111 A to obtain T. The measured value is 8.44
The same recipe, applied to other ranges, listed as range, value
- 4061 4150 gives 8.47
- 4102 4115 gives 8.18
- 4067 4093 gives 8.64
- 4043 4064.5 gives 9.01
